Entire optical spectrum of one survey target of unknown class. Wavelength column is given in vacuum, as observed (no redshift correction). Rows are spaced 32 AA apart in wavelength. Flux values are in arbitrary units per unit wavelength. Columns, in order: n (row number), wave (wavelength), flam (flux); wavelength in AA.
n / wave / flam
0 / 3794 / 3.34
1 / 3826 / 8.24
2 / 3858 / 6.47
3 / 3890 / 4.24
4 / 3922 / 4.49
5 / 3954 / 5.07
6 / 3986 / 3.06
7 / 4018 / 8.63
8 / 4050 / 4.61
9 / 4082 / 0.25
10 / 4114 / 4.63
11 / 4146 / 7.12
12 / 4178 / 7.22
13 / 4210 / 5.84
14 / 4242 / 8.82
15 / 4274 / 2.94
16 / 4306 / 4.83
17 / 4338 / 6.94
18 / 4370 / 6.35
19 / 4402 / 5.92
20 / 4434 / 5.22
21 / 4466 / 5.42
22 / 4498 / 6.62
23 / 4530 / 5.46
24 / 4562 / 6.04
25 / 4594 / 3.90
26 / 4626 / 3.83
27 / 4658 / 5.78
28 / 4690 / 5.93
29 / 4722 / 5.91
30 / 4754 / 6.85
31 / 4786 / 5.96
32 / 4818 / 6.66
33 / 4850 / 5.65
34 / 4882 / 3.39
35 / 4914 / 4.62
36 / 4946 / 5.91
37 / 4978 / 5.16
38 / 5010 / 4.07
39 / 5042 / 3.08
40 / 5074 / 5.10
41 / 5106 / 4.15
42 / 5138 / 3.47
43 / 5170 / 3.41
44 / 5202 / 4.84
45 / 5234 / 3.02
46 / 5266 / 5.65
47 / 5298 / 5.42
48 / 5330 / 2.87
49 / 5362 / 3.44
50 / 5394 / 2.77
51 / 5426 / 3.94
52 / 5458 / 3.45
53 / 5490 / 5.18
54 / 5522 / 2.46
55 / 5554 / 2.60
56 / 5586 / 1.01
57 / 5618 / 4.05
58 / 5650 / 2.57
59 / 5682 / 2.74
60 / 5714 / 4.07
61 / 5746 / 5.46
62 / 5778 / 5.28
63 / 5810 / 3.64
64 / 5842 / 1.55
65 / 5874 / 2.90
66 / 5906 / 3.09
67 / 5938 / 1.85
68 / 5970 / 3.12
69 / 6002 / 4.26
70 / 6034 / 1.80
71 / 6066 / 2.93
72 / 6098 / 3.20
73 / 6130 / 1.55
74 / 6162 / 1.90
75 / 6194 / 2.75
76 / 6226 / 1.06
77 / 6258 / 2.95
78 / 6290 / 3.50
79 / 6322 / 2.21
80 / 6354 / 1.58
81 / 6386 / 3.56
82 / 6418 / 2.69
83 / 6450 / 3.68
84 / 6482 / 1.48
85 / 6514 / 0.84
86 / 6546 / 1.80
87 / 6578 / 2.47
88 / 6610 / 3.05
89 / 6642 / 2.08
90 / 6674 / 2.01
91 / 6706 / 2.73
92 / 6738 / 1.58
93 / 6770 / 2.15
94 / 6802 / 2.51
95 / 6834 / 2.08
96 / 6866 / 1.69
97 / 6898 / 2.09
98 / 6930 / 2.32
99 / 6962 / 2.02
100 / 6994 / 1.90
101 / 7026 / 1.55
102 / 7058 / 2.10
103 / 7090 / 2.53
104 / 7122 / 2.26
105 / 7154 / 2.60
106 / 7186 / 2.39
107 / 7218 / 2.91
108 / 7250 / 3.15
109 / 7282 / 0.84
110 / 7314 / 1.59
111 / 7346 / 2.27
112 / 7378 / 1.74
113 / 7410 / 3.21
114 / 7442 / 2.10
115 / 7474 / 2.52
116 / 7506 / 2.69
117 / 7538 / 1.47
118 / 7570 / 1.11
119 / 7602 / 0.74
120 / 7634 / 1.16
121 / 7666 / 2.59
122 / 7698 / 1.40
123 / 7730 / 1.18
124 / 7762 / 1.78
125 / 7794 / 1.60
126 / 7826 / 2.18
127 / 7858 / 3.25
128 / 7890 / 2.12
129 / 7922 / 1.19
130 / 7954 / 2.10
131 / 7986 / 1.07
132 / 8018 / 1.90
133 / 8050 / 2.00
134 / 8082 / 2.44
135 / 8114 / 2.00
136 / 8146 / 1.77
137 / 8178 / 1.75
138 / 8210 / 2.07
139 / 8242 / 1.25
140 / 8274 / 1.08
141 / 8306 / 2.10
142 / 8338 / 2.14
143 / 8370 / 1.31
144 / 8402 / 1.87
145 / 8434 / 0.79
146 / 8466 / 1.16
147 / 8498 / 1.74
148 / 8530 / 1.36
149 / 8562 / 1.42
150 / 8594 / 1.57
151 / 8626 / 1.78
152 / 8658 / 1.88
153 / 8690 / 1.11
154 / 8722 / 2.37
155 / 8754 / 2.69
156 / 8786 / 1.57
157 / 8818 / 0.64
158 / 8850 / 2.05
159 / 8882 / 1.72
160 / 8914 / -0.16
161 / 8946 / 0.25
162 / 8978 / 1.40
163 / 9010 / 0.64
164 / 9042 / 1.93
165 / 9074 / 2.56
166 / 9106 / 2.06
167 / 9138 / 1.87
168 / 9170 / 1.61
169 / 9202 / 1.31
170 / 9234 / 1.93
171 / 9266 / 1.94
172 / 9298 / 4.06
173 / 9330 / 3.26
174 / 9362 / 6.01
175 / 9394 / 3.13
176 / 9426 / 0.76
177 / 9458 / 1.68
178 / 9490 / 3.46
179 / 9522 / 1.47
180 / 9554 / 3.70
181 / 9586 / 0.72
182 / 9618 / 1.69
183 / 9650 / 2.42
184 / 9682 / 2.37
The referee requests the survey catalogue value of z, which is 0.464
